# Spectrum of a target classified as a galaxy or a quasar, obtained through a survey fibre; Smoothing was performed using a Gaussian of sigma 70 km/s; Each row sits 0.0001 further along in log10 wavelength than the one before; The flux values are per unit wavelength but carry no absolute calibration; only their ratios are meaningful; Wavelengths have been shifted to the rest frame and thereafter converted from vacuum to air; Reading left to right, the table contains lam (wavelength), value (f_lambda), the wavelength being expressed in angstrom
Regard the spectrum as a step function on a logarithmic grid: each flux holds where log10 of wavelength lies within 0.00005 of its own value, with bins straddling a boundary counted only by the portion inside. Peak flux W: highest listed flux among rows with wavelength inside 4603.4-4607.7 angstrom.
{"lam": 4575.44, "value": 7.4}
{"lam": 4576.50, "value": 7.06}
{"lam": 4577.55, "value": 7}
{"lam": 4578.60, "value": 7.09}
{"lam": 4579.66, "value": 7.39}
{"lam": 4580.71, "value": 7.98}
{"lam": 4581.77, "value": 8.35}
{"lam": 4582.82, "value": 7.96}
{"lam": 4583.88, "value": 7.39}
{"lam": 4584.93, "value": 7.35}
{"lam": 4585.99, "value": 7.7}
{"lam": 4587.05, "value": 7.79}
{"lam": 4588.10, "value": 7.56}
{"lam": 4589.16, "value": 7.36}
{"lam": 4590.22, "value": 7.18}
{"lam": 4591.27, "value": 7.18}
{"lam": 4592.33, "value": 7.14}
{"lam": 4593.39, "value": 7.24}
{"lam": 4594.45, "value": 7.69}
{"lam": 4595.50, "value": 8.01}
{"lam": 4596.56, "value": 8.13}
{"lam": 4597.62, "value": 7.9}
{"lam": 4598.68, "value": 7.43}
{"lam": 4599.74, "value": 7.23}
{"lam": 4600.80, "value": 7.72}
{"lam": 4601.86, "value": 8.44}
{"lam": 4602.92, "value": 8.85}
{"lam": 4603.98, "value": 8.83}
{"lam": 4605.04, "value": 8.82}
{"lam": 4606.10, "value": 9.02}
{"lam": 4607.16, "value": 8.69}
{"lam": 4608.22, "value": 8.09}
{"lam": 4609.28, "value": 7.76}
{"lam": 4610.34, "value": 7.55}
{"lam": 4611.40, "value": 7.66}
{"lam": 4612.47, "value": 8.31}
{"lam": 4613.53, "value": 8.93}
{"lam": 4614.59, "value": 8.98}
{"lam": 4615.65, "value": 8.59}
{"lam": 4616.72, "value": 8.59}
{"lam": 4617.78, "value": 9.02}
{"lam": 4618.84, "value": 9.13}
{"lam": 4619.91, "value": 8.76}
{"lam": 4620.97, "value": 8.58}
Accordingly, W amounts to 9.02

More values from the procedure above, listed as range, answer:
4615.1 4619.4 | 9.13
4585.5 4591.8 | 7.79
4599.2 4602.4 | 8.44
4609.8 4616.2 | 8.98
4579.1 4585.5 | 8.35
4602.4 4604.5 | 8.85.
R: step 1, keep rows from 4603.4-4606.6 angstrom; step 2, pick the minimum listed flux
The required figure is 8.82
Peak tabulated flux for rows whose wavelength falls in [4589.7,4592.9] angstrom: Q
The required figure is 7.18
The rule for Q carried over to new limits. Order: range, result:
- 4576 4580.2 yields 7.39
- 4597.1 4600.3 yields 7.9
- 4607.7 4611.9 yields 8.09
